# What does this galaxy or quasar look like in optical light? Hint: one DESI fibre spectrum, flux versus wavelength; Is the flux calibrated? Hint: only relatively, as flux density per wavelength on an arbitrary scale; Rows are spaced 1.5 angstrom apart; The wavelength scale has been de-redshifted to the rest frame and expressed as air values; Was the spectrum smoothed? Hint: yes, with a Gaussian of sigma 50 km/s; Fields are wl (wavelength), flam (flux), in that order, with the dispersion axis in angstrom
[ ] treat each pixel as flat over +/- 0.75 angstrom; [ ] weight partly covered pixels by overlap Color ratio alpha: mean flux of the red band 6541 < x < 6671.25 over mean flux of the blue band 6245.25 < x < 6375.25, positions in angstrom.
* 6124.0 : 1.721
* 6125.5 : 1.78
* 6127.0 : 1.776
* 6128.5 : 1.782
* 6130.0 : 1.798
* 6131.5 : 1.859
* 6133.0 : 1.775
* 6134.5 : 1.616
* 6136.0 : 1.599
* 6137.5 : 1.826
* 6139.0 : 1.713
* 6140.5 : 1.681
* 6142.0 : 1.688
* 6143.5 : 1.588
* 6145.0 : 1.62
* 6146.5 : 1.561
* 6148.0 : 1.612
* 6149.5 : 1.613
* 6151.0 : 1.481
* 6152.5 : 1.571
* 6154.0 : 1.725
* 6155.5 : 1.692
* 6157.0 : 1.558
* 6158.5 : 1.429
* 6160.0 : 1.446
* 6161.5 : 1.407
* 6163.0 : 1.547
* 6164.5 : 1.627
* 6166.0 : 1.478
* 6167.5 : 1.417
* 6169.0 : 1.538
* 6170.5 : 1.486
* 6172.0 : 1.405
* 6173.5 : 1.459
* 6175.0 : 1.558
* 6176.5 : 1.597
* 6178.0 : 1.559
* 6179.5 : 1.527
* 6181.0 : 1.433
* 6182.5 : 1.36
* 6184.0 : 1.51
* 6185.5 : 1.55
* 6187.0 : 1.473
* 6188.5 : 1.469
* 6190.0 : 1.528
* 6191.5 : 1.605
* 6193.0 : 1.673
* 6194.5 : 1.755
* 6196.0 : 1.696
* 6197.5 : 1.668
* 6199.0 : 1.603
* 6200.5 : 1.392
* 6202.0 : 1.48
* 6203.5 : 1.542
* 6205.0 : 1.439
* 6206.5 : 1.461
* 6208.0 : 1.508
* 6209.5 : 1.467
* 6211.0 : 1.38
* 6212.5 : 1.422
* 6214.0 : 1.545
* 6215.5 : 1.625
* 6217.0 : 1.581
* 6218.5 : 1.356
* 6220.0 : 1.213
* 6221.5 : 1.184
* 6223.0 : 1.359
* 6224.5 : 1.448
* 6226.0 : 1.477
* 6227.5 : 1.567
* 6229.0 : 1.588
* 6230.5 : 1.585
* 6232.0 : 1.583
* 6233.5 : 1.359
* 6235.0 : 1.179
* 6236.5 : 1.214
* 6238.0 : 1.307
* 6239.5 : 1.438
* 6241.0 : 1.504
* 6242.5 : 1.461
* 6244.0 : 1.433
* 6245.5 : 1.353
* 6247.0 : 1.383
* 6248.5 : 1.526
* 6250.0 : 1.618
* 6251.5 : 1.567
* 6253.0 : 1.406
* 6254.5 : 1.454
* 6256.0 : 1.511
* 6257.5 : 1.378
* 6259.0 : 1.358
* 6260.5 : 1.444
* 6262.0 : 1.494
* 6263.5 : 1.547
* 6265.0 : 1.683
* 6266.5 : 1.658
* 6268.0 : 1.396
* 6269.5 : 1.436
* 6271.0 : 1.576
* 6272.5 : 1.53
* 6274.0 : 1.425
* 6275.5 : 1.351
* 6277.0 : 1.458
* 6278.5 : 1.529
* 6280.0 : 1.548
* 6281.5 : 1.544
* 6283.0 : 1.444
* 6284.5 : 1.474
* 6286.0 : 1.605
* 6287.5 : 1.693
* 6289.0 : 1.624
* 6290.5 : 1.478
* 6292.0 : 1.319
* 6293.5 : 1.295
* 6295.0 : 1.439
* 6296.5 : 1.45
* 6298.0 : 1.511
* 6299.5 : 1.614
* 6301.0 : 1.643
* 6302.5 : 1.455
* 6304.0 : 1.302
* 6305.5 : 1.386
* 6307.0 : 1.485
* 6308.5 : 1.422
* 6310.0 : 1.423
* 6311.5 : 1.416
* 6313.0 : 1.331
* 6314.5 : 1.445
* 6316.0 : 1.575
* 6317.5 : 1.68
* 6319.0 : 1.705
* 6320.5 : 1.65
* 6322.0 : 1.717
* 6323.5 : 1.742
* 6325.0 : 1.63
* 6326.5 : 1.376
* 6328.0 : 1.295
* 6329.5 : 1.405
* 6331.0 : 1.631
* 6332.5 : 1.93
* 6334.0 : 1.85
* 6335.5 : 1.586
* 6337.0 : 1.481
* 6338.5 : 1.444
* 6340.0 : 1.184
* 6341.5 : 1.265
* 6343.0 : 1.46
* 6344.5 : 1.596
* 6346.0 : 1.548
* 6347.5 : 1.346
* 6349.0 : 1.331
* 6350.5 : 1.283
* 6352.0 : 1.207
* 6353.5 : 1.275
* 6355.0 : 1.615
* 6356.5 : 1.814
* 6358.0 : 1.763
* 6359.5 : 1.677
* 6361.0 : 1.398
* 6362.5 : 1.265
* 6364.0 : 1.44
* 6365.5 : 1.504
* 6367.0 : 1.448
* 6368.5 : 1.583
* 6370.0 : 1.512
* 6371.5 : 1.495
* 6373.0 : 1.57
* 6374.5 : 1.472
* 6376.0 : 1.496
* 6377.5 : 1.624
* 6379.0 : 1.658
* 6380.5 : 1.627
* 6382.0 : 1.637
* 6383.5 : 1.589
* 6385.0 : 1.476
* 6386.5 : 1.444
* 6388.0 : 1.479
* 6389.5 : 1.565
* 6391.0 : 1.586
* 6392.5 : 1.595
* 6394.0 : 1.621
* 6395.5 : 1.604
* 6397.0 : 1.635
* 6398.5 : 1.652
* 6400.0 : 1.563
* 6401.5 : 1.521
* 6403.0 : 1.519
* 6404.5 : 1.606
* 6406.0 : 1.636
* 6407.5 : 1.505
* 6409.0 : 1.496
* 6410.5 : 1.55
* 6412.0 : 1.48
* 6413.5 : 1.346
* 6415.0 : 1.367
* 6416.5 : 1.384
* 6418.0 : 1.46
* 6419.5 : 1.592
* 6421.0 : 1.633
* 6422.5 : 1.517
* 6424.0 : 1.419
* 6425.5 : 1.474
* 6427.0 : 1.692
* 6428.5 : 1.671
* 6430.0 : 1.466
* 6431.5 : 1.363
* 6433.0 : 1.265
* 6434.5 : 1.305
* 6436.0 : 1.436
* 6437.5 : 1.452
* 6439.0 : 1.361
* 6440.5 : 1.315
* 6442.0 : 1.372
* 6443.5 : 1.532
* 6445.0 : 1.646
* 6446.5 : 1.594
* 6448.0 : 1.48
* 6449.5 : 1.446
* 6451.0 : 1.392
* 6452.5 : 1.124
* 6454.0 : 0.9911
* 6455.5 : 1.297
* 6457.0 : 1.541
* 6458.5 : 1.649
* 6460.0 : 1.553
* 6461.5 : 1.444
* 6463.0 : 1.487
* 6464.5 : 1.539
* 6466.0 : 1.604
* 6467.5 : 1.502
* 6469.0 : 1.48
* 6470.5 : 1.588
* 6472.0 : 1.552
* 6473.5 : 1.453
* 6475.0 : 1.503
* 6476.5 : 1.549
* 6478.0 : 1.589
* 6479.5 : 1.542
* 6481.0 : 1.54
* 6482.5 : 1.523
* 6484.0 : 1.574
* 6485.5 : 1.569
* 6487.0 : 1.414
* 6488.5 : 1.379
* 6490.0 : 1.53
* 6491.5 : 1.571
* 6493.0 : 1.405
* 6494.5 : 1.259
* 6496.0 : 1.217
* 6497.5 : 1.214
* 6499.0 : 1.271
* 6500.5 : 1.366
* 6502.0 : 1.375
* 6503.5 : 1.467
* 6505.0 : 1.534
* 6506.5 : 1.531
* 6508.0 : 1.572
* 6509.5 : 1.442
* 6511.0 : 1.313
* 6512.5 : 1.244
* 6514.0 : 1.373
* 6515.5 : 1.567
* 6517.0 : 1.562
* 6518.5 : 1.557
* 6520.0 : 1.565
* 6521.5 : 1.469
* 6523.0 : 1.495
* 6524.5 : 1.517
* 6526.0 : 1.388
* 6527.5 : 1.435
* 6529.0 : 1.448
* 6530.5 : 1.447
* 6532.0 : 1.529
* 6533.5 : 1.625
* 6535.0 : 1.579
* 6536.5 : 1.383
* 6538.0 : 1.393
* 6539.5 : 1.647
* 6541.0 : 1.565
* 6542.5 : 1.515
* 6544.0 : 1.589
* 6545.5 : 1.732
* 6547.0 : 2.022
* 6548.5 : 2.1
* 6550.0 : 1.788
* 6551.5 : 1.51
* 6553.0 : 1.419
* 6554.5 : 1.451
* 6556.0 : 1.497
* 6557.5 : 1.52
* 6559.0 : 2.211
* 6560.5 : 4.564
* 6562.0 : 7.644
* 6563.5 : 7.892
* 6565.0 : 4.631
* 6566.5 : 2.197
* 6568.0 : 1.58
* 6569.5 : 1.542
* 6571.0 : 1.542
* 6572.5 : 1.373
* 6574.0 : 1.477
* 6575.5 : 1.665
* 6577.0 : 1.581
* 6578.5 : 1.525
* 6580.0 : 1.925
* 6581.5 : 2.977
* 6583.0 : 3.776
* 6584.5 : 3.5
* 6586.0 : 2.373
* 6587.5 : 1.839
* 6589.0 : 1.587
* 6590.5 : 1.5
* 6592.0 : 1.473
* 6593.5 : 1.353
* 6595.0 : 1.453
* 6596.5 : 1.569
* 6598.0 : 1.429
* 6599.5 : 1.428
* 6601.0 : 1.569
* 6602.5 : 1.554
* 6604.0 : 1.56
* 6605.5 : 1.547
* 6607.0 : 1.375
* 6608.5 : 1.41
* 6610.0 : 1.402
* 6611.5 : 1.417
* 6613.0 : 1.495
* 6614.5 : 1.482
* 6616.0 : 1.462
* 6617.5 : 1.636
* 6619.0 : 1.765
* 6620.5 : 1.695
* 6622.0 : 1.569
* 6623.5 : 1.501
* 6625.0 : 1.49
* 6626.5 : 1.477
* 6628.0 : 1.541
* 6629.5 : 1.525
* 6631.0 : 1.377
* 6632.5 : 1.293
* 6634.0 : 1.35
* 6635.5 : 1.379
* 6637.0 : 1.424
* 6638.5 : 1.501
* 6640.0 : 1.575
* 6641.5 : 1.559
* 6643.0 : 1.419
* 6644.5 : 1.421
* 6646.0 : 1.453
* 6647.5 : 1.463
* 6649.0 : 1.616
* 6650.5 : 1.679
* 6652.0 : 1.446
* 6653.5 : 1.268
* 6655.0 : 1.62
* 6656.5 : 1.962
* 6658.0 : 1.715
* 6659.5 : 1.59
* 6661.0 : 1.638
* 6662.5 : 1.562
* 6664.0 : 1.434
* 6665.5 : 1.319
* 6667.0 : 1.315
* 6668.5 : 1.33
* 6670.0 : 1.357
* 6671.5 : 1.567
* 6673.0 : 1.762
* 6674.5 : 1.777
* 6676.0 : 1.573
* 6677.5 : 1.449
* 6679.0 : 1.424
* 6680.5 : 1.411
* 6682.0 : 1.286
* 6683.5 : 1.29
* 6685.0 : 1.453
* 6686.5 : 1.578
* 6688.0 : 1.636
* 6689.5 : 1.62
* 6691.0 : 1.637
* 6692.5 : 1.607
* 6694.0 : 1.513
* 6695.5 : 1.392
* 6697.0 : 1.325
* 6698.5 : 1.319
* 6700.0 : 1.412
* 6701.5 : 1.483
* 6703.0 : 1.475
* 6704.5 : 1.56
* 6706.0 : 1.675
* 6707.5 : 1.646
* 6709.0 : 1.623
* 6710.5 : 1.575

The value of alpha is 1.23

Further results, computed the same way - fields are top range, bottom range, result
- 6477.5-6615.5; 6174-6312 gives 1.21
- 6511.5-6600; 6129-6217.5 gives 1.27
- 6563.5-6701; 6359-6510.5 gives 1.12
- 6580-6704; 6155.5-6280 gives 1.07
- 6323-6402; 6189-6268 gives 1.03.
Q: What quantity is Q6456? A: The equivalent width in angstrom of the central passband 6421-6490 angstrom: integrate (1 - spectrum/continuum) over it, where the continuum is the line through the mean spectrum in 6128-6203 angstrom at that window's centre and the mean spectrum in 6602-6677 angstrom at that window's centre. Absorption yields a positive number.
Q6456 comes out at 2.9 angstrom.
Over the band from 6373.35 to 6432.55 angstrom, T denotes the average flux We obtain 1.54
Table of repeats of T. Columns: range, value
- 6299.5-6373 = 1.5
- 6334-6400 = 1.51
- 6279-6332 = 1.51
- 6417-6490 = 1.48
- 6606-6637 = 1.48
